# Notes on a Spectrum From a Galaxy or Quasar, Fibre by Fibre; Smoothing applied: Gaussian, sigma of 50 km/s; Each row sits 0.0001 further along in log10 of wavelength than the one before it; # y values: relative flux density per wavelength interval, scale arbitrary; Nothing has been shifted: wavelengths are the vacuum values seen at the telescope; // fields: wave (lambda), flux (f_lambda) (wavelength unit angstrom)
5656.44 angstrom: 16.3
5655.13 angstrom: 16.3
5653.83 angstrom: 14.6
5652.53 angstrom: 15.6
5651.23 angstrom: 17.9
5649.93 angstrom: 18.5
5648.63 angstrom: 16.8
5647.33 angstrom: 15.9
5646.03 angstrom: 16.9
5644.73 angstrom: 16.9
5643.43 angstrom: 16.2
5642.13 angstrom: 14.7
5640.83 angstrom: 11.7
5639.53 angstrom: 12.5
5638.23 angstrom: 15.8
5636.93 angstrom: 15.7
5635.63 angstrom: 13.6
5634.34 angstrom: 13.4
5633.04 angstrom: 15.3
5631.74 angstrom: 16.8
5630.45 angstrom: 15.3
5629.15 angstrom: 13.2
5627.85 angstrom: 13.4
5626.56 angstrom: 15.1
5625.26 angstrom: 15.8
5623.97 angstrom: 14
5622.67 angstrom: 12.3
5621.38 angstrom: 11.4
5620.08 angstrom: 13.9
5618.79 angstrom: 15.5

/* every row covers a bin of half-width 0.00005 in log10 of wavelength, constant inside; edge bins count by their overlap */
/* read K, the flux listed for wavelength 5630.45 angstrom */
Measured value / 15.3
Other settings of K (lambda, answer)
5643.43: 16.2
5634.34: 13.4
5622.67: 12.3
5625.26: 15.8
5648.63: 16.8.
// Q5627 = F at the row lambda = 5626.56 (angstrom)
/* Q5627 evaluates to 15.1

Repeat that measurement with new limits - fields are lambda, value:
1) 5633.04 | 15.3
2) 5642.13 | 14.7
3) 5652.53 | 15.6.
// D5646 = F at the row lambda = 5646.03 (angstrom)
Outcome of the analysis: 16.9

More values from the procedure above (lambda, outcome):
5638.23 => 15.8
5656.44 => 16.3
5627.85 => 13.4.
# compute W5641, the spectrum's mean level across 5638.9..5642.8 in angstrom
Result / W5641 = 13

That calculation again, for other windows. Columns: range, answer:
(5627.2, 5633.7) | 14.8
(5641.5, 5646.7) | 16.2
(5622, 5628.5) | 14.1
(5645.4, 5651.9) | 17.2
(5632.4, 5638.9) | 14.8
